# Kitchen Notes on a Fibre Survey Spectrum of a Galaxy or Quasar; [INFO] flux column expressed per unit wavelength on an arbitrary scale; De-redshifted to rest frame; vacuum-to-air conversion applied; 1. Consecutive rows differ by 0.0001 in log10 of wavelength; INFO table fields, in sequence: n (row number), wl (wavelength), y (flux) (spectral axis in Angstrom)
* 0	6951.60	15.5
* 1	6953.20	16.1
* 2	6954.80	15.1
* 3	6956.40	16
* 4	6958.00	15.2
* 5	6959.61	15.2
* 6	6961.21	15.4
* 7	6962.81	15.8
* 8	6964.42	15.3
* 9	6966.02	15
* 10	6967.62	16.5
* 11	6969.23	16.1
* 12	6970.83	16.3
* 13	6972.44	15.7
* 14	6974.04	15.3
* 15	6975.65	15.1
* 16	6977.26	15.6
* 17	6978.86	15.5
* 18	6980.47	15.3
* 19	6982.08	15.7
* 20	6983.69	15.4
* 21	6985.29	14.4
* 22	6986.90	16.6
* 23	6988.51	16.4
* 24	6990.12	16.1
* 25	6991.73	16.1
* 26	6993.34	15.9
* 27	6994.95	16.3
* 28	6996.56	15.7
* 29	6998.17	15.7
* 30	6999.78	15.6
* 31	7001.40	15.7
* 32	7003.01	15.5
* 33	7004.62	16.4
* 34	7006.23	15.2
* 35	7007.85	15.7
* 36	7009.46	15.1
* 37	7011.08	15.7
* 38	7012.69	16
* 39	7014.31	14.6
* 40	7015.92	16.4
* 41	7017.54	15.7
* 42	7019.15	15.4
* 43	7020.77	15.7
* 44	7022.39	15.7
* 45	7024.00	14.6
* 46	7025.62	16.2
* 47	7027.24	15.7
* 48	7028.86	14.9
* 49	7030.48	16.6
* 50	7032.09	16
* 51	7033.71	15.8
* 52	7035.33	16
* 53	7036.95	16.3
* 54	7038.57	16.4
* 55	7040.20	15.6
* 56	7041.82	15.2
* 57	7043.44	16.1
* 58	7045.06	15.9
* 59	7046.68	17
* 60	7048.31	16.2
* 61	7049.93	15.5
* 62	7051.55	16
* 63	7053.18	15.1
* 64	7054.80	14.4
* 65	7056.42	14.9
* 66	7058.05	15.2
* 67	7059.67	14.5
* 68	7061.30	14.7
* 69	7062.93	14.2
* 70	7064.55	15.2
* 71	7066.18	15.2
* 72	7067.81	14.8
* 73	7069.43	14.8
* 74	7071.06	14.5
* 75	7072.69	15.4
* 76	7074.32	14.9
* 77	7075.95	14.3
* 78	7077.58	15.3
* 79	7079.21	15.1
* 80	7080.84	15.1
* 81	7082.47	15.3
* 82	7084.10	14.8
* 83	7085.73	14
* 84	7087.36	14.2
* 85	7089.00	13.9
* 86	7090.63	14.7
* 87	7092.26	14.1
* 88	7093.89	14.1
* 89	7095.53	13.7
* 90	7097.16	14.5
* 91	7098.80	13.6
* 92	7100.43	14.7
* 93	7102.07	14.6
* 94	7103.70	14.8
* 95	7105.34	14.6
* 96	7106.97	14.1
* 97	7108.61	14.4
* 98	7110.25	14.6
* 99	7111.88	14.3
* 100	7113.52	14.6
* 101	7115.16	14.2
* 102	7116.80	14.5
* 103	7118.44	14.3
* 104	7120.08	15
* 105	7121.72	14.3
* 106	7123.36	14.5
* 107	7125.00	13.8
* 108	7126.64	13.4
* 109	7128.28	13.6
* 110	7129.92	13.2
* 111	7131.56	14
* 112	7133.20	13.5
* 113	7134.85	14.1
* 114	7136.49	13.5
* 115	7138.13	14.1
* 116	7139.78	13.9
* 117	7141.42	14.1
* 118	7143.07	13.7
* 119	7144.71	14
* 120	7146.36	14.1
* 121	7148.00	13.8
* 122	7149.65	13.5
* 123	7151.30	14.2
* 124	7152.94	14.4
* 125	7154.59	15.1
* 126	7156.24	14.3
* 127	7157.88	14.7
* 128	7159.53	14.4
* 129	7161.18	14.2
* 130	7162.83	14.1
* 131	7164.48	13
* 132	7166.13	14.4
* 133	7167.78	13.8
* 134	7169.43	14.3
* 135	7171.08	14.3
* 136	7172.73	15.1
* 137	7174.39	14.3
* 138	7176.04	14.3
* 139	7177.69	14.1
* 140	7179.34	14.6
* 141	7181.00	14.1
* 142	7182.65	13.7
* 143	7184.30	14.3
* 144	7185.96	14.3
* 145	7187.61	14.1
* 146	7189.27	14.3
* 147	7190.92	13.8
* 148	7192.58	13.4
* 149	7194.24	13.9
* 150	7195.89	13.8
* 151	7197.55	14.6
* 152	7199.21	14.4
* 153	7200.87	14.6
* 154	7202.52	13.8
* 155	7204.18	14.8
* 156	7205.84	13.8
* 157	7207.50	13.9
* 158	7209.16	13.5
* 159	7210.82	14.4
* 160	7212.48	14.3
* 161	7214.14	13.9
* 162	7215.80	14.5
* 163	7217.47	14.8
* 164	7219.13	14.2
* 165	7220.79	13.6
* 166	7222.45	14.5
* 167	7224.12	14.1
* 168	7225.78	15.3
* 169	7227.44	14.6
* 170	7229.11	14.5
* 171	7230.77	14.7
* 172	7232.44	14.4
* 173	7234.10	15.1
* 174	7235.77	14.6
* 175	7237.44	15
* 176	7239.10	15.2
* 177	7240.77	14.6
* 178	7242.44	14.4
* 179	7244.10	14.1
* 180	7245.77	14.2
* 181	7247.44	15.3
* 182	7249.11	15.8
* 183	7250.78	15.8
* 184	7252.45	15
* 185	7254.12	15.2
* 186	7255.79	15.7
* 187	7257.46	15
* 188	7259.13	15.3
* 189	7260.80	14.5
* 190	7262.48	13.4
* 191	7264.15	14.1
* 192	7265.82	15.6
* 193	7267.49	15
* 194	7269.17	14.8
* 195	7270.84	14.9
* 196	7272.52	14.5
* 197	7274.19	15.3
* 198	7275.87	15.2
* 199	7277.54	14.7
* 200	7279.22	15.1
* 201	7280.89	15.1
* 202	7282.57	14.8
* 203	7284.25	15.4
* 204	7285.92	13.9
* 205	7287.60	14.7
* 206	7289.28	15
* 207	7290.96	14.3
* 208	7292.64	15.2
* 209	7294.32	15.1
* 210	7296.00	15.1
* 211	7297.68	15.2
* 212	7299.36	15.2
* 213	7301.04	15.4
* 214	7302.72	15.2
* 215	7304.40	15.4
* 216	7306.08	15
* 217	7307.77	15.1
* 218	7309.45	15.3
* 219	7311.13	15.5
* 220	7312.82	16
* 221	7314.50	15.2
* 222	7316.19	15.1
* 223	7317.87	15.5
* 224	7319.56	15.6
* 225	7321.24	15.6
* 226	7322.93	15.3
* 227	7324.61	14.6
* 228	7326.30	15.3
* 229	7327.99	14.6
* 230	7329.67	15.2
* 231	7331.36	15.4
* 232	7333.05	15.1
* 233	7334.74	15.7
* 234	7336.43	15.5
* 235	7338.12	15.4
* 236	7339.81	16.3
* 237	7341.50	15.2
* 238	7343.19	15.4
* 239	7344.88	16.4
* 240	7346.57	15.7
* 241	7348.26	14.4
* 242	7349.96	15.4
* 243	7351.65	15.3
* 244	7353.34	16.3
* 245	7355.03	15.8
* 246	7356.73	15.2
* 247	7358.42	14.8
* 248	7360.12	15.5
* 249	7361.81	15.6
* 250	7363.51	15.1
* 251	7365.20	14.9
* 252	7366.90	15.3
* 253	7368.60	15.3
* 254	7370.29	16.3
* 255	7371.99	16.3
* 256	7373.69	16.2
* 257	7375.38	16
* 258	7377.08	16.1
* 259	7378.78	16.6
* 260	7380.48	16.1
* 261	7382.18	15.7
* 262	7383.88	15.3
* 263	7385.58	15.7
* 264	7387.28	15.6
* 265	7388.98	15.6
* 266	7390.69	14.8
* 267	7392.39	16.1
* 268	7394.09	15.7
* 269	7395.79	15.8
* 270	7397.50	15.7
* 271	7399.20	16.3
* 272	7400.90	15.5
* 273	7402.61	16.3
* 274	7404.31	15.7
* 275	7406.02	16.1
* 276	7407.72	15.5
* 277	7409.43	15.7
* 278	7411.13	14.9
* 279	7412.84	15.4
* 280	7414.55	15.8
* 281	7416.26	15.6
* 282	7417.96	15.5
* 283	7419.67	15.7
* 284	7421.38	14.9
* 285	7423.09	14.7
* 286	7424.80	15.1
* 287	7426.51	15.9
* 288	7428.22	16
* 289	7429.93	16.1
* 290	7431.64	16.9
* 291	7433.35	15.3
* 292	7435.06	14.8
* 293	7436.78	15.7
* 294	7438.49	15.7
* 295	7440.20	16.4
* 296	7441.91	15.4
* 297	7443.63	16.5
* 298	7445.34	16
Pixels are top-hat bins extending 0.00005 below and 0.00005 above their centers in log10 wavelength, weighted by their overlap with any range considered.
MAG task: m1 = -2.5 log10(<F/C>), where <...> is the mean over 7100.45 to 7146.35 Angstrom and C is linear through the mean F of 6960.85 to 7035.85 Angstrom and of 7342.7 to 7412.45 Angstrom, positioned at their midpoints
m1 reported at 0.11 mag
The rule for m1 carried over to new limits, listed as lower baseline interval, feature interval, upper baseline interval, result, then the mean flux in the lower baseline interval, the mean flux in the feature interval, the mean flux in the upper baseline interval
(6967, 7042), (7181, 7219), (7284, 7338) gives 0.092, 15.7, 14.1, 15.2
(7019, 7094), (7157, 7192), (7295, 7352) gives 0.080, 15.2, 14.2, 15.3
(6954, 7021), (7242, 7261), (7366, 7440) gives 0.044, 15.7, 15.1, 15.7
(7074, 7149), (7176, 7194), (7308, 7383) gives 0.044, 14.3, 14.1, 15.5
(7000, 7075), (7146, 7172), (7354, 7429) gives 0.100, 15.5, 14.2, 15.6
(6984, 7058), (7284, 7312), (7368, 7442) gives 0.048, 15.7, 15.1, 15.7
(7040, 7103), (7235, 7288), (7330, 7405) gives 0.035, 14.9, 14.9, 15.6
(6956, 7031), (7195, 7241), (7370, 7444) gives 0.093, 15.7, 14.4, 15.7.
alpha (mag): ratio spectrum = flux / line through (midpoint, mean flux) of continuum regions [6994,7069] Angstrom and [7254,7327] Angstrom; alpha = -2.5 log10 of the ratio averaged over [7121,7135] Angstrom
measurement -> 0.12 mag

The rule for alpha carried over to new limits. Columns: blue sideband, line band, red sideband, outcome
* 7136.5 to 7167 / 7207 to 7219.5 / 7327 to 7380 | 0.03 mag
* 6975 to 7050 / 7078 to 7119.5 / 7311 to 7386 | 0.09 mag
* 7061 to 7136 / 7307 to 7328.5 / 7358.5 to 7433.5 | 0.00 mag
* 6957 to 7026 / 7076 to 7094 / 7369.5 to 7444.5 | 0.08 mag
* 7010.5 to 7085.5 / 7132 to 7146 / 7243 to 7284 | 0.10 mag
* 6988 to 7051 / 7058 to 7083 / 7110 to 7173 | 0.01 mag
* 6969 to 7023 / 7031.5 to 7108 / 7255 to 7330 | 0.04 mag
